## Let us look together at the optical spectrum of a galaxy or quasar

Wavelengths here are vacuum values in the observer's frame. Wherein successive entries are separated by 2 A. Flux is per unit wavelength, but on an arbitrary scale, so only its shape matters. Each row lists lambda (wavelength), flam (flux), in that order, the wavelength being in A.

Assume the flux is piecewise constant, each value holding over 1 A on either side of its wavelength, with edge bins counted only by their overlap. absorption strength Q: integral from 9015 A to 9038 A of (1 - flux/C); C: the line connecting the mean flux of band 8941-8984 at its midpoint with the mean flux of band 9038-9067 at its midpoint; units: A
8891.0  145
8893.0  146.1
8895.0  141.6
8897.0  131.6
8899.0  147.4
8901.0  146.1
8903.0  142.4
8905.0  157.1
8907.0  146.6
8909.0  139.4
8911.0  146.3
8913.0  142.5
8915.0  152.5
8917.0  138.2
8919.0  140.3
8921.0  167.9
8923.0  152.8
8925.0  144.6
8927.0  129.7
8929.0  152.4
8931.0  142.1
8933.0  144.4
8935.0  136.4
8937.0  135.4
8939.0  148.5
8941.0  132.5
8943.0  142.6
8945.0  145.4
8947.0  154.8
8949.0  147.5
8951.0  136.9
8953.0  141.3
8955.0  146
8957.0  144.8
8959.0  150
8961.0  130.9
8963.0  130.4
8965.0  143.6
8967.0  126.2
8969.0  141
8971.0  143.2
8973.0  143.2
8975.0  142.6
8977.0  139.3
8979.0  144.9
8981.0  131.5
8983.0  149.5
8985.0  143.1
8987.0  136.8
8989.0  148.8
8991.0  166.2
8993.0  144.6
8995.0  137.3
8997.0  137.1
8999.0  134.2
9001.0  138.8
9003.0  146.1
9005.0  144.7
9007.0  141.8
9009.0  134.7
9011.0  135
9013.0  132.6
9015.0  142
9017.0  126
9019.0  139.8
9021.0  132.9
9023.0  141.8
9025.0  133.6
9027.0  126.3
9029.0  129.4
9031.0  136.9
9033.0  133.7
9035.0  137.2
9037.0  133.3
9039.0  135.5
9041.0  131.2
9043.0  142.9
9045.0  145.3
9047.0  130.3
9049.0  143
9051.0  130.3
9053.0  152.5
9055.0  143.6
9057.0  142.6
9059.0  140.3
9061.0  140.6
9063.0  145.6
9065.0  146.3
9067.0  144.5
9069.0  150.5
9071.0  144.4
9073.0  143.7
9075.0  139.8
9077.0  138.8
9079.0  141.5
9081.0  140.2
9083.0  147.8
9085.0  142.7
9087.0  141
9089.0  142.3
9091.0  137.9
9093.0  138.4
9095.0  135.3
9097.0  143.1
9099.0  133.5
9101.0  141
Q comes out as 1.1 A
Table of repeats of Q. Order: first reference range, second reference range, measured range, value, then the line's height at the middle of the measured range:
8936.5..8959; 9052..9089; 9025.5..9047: 1.31 A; 144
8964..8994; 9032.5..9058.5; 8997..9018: 0.53 A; 141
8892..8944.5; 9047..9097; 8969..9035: 1.69 A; 143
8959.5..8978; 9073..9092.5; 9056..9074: -0.43 A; 141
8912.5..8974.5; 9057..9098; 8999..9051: 2.21 A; 142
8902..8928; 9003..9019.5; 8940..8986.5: 0.18 A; 142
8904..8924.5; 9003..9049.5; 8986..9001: -0.38 A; 140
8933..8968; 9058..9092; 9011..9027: 0.79 A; 142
